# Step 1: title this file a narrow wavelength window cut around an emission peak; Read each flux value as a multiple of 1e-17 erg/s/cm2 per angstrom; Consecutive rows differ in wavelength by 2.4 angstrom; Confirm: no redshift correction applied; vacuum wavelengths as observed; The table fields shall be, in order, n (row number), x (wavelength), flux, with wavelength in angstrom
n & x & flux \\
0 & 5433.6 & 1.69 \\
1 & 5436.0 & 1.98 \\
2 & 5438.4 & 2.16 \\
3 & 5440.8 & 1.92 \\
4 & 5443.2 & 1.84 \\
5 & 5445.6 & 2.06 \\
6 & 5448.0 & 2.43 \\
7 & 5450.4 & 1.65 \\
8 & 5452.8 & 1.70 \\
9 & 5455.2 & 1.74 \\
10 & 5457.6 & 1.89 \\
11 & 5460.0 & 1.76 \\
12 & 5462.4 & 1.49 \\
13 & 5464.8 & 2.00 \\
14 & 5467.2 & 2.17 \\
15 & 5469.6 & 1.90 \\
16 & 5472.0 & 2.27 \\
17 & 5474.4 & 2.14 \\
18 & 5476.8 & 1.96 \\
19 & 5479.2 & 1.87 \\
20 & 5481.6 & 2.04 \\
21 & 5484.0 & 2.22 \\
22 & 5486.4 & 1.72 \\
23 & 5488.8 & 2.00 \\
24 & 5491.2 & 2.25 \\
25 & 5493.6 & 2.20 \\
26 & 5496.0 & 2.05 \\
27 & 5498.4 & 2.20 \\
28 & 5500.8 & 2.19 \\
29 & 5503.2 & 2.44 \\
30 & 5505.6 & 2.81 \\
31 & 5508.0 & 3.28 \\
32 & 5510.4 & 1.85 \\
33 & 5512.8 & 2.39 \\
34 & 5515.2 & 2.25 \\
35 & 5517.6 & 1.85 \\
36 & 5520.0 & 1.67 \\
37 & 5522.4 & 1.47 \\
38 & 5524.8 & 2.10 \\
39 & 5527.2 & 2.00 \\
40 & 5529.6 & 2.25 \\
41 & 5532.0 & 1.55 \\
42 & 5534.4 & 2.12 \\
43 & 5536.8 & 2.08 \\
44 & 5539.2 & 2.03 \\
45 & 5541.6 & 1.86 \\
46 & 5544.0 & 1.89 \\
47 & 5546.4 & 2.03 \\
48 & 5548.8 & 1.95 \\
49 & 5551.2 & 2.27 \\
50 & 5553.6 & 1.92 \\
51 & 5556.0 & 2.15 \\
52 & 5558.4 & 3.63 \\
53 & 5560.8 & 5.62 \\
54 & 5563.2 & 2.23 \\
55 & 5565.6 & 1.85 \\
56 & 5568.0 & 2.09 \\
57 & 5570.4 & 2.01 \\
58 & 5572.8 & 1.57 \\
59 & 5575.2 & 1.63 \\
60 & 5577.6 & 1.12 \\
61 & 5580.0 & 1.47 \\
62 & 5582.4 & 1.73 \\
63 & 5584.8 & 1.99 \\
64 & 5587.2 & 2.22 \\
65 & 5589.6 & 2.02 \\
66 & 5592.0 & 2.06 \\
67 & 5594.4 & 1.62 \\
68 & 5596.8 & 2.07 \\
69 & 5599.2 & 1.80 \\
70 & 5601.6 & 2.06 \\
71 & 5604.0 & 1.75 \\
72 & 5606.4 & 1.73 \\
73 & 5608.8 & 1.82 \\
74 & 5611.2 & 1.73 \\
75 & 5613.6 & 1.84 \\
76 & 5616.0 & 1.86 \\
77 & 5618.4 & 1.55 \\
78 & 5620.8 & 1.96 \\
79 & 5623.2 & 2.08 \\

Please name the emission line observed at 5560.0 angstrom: [O III]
